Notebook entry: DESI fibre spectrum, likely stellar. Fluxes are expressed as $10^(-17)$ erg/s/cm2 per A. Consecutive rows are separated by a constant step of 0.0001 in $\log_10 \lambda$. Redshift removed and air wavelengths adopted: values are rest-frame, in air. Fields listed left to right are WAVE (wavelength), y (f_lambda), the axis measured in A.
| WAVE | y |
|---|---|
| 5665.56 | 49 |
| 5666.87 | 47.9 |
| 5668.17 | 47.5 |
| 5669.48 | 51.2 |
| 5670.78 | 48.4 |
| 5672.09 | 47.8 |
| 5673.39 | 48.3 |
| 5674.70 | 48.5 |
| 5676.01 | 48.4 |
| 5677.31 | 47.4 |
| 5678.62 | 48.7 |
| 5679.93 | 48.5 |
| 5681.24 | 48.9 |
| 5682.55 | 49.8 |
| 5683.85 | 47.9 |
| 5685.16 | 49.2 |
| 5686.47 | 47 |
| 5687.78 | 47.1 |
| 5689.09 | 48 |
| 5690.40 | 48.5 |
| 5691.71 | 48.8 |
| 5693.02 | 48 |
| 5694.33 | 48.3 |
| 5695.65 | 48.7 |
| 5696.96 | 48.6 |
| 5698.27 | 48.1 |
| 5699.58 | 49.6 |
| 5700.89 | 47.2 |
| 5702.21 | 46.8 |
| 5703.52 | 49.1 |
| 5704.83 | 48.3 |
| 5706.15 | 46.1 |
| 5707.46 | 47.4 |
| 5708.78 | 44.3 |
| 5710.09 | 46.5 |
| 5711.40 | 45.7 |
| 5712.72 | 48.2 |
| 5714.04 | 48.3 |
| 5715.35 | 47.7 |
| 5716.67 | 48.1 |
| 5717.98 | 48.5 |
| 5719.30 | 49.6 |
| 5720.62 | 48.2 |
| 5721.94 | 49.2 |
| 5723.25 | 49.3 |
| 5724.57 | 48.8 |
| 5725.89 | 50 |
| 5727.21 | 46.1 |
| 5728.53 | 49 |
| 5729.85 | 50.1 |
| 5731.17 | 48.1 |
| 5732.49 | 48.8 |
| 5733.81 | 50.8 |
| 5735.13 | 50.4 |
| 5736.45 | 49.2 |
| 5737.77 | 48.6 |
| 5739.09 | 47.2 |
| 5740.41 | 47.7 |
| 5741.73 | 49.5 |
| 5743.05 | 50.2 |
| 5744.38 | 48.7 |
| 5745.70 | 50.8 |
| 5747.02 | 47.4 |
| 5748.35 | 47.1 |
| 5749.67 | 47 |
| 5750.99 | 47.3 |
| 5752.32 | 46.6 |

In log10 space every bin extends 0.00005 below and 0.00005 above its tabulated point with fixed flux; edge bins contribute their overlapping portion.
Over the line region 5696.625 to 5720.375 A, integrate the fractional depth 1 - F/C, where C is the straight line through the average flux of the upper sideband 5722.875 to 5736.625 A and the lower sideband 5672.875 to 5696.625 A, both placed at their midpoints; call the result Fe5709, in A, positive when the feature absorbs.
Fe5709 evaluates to 0.52 A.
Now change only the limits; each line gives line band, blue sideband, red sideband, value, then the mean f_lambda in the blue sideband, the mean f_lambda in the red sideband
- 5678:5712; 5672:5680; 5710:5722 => 0.17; 48.2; 48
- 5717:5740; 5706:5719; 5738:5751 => -0.54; 47.2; 48.4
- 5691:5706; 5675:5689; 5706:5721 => -0.13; 48.3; 47.4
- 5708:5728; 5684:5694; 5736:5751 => 0.16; 48.1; 48.5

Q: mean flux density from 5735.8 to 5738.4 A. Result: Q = 48.9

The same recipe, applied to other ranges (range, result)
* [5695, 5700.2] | 48.8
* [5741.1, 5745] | 49.4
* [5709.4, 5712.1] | 46.2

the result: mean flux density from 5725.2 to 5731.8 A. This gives 48.6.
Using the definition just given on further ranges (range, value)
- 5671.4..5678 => 48.1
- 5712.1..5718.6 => 48.2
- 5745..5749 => 48.4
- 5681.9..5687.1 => 48.5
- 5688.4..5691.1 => 48.3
